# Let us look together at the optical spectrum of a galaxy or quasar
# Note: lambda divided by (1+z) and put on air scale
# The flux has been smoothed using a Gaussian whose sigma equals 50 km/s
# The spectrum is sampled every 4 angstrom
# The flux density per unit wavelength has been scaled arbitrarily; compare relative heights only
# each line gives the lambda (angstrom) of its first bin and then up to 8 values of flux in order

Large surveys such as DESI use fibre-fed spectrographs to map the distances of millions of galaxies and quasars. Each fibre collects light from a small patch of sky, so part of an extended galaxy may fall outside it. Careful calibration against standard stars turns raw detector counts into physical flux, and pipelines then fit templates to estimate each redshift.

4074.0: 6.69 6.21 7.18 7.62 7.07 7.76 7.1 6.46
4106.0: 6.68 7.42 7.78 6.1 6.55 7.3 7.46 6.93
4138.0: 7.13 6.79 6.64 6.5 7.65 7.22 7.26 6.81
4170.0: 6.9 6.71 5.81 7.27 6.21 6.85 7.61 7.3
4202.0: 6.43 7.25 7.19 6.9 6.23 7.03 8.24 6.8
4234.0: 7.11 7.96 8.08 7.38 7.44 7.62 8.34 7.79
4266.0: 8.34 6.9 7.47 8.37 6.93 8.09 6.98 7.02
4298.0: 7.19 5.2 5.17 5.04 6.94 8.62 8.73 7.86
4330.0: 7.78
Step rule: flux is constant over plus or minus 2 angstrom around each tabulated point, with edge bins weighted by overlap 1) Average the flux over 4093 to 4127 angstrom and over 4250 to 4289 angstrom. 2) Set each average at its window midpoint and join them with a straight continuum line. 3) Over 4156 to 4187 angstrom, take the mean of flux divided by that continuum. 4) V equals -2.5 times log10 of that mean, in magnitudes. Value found 0.07 mag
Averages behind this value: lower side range 6.99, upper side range 7.72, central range 6.79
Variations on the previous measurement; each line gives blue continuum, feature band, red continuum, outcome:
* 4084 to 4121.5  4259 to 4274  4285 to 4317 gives -0.170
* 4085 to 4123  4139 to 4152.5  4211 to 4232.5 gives 0.053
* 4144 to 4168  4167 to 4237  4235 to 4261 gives 0.068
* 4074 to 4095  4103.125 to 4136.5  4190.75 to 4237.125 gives 0.013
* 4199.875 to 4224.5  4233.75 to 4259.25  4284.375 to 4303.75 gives -0.126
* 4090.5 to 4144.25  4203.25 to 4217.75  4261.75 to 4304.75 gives 0.028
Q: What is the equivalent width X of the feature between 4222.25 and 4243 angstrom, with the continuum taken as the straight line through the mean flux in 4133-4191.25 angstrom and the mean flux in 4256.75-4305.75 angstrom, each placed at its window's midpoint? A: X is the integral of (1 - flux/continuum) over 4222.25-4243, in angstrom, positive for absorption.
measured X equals -1.3 angstrom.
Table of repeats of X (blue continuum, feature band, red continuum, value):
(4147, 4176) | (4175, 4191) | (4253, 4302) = 1.26 angstrom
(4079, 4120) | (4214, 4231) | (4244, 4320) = 0.23 angstrom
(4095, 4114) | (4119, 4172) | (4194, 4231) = 0.51 angstrom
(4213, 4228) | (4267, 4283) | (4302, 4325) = -1.34 angstrom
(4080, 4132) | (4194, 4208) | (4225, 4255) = 0.65 angstrom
